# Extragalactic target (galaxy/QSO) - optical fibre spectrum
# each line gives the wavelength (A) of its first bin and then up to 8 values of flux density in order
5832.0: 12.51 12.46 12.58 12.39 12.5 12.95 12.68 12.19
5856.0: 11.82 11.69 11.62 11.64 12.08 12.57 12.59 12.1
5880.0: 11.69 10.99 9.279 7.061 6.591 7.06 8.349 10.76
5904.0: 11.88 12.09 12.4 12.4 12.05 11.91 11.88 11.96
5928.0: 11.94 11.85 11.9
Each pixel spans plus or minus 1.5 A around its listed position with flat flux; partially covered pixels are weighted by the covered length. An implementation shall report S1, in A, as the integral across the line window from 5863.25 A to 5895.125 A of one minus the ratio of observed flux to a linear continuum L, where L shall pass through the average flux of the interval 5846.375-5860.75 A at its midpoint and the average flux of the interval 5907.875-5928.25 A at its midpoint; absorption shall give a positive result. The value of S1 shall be 4.4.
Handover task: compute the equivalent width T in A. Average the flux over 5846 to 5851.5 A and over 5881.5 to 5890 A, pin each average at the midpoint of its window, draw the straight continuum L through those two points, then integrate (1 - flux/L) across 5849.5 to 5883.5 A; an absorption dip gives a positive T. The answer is -3.0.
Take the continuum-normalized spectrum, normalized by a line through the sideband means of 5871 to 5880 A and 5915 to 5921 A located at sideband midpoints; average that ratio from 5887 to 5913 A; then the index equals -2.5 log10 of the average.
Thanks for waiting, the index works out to 0.24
